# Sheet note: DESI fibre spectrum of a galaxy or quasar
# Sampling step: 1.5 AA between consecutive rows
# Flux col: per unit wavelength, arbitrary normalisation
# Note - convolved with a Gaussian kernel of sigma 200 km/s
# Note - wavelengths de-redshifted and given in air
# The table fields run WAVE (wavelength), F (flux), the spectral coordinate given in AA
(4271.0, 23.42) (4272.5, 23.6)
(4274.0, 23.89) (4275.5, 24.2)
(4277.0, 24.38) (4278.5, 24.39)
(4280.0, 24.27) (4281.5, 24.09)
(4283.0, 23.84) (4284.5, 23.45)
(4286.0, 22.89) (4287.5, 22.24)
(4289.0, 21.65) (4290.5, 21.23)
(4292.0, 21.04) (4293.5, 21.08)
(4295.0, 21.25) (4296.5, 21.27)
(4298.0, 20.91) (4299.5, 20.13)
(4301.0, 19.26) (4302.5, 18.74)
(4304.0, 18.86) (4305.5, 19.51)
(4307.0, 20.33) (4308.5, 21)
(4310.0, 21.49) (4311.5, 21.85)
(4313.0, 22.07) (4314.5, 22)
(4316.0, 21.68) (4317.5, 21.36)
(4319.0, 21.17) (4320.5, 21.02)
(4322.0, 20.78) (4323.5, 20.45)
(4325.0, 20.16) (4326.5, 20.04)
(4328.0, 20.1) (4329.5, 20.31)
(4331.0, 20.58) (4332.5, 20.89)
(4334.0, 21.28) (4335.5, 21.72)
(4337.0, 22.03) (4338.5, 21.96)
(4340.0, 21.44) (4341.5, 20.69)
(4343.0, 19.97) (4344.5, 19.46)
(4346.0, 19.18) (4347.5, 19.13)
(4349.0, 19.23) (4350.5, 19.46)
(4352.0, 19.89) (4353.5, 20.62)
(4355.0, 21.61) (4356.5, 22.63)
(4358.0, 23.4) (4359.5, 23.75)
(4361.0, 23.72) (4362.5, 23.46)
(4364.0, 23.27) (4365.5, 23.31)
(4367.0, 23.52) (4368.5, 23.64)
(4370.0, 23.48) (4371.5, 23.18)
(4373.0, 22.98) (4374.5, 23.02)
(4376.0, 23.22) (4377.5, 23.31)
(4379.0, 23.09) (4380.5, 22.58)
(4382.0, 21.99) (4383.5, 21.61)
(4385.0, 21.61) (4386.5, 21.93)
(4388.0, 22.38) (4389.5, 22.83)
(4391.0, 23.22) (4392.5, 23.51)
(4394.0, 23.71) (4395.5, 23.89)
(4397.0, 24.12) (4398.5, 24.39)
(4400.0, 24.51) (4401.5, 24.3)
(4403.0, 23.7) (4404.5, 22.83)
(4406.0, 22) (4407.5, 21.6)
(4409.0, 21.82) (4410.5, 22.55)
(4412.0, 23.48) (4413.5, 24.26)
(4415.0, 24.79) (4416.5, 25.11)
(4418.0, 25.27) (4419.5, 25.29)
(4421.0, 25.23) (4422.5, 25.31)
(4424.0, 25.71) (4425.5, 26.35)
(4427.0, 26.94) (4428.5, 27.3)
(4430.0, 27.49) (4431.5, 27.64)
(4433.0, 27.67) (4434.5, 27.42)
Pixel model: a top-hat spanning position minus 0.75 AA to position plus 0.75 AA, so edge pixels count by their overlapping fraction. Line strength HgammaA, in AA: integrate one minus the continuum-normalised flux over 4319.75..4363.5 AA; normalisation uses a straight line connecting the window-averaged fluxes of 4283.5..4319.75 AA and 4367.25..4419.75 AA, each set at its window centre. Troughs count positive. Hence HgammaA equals 2.09 AA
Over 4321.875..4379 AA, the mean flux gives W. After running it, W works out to 21.6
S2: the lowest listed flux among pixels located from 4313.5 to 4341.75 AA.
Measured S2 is 20.04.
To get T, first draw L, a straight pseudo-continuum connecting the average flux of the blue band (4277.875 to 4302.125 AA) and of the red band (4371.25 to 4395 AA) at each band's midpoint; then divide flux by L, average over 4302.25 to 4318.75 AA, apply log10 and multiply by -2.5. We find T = 0.06 mag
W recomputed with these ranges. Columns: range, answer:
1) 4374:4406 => 23.1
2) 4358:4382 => 23.3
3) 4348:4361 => 21.4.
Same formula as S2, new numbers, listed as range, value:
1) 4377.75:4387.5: 21.61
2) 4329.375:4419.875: 19.13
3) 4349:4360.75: 19.23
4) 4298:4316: 18.74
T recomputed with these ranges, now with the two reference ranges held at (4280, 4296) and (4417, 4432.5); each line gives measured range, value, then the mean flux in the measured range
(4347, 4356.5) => 0.194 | 20.2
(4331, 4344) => 0.125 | 21.2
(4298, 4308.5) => 0.159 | 19.7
